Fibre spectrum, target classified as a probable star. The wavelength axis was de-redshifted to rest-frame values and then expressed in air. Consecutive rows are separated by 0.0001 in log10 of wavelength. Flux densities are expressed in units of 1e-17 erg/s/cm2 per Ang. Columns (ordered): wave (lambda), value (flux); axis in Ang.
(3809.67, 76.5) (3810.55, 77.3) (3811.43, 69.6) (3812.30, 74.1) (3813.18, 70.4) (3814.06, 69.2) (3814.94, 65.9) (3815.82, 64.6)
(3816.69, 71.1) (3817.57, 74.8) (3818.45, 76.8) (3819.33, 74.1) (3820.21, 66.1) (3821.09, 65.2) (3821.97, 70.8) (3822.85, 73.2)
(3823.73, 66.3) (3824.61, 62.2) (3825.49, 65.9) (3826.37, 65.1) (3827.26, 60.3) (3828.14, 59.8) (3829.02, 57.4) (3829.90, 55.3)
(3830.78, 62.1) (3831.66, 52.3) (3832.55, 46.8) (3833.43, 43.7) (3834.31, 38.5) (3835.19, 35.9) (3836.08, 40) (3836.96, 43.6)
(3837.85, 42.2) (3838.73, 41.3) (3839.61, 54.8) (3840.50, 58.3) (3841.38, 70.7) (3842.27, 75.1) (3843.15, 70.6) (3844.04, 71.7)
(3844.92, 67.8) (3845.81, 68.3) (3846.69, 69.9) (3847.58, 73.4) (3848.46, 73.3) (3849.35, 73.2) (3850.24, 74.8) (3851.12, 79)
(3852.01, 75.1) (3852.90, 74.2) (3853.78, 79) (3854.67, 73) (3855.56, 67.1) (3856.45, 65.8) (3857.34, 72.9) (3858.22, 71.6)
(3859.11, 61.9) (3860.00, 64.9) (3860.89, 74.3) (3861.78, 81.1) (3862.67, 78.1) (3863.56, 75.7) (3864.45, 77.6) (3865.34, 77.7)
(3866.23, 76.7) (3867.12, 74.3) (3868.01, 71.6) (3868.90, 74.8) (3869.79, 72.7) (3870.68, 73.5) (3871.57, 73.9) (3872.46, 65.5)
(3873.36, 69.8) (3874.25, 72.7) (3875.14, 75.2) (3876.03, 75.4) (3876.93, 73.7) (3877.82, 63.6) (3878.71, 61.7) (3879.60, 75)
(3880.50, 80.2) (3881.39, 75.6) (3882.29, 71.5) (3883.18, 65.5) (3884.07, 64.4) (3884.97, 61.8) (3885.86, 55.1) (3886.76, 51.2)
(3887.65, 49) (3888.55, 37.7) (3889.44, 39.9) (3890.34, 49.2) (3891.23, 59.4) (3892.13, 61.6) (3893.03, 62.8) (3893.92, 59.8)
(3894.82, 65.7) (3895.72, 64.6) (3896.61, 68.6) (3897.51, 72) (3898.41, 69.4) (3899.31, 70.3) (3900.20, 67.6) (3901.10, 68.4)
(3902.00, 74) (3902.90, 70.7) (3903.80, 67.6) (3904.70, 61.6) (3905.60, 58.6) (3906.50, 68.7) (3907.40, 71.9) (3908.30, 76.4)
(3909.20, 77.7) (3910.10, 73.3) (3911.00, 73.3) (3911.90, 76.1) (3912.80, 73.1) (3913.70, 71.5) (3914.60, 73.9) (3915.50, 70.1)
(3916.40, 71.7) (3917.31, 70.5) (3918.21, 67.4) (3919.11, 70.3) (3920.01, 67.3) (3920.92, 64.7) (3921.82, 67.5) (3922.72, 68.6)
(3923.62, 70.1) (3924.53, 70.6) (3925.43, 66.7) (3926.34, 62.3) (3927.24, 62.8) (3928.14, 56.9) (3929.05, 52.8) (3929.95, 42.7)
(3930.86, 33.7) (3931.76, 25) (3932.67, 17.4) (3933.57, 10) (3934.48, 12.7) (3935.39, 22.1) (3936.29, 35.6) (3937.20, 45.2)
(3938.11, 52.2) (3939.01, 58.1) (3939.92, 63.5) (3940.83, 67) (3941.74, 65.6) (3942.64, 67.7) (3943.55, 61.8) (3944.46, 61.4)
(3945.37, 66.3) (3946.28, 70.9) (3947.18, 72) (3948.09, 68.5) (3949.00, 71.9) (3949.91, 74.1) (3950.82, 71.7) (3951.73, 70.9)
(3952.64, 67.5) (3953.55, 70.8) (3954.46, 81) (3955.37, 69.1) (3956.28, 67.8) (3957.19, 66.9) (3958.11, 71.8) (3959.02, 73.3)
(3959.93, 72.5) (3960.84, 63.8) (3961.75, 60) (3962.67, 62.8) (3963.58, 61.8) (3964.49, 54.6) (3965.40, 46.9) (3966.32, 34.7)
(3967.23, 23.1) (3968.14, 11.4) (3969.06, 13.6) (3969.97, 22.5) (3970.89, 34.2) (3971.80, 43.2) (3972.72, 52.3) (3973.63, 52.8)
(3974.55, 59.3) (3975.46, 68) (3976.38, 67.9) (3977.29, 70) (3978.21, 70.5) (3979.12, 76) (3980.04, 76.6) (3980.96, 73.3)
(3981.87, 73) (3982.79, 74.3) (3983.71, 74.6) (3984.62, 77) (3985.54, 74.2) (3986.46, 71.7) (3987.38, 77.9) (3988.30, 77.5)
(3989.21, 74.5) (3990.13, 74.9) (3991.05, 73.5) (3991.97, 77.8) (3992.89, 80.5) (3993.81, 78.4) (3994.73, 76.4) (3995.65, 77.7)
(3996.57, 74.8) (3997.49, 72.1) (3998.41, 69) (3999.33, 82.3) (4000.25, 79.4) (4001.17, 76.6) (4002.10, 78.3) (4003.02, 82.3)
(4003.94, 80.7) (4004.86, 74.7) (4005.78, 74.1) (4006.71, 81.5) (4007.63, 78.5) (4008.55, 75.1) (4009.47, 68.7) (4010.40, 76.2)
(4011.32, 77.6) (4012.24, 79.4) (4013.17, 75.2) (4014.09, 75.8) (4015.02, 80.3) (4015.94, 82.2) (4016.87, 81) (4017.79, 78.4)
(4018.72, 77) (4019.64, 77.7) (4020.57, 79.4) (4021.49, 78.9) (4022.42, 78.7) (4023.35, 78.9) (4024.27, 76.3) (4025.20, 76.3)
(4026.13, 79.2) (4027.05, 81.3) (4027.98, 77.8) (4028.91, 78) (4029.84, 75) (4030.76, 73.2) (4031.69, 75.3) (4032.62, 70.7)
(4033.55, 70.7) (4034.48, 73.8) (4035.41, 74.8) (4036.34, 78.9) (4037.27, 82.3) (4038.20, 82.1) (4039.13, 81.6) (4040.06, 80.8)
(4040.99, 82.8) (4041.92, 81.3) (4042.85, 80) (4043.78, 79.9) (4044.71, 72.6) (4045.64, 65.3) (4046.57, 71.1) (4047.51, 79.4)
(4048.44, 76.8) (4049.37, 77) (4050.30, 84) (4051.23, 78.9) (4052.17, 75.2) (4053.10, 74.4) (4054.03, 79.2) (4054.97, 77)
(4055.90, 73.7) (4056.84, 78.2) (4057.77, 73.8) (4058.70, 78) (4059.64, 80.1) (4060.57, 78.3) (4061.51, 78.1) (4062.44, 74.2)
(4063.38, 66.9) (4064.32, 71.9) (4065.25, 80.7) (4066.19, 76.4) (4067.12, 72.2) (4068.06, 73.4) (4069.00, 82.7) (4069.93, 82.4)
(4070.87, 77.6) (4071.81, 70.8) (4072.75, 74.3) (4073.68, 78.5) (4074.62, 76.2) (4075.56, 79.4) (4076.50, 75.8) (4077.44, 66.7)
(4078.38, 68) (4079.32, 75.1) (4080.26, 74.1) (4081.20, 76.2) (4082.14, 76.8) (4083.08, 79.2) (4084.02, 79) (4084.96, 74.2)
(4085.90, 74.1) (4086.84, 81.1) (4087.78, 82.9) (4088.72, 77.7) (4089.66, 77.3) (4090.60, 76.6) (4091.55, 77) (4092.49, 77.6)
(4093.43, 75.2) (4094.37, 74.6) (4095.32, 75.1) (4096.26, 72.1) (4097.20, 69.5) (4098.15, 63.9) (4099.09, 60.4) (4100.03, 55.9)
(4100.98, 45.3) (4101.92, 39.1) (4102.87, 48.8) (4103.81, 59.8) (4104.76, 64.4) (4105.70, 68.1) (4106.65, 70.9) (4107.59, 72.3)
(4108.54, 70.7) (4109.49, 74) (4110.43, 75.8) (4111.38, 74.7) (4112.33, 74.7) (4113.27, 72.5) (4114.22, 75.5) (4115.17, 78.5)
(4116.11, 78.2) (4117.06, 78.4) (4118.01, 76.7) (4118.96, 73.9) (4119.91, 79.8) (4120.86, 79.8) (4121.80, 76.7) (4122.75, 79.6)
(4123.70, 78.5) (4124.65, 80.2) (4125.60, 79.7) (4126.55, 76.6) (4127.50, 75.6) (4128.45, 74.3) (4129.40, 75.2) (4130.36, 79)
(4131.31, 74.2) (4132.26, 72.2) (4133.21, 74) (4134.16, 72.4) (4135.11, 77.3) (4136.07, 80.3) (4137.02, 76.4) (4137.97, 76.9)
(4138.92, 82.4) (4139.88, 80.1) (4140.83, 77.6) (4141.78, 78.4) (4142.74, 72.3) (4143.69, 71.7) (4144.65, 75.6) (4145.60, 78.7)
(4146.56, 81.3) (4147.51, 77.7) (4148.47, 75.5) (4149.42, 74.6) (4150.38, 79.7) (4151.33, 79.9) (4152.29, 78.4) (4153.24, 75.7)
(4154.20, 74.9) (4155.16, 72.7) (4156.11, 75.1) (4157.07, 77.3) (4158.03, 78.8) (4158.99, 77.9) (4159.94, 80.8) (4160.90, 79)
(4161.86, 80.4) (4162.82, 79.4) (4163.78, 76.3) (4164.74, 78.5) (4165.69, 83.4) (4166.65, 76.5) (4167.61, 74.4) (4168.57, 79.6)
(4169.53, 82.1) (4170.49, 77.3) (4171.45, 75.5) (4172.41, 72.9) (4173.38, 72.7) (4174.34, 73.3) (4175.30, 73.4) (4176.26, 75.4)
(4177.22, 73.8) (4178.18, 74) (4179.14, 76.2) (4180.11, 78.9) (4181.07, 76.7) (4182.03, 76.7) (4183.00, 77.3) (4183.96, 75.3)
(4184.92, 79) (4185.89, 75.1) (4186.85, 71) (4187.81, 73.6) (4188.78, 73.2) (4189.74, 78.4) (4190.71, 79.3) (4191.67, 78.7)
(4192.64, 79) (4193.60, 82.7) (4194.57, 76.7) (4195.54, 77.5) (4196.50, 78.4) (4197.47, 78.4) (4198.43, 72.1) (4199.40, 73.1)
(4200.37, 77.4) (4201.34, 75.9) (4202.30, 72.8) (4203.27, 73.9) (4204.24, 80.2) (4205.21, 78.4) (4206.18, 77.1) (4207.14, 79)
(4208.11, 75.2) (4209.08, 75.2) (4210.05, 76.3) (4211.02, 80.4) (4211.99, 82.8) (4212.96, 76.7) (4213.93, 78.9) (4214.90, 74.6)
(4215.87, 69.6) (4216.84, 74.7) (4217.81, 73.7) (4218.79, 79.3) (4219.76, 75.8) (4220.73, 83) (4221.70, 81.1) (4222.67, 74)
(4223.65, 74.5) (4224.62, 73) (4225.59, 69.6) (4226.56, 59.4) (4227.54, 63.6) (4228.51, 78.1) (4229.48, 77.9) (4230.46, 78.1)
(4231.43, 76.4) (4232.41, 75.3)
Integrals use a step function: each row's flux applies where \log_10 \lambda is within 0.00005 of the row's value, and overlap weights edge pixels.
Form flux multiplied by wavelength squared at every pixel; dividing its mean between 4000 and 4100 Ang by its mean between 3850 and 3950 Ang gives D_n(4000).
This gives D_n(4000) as 1.27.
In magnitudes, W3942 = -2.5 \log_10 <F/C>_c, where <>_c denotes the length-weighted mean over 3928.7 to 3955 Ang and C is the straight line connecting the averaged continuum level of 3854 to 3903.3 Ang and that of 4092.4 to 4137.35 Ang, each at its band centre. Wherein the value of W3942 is 0.25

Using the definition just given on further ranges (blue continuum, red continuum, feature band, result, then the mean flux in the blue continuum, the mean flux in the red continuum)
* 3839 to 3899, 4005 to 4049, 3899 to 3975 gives 0.21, 68.4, 77.3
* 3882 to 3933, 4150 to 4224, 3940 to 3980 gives 0.09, 62.9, 76.8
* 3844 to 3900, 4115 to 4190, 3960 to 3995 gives 0.17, 68.6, 76.8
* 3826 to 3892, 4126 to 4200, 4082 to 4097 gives -0.04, 64.9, 76.7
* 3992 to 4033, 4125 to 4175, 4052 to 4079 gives 0.02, 77.3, 77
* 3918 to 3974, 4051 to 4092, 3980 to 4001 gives -0.20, 55.3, 76.2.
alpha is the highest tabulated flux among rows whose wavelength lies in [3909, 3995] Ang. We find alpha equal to 81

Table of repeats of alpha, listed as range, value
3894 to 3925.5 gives 77.7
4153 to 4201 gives 83.4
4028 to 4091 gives 84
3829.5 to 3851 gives 75.1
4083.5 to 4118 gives 82.9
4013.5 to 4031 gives 82.2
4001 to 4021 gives 82.3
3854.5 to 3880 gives 81.1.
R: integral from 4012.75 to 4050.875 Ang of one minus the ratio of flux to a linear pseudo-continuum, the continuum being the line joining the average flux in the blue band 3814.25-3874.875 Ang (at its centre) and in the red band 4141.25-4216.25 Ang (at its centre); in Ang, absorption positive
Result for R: -2.8 Ang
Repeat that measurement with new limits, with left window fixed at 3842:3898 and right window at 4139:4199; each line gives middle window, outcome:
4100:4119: 1.8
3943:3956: 0.2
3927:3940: 5.9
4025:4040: -0.8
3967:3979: 4.2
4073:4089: -0.3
